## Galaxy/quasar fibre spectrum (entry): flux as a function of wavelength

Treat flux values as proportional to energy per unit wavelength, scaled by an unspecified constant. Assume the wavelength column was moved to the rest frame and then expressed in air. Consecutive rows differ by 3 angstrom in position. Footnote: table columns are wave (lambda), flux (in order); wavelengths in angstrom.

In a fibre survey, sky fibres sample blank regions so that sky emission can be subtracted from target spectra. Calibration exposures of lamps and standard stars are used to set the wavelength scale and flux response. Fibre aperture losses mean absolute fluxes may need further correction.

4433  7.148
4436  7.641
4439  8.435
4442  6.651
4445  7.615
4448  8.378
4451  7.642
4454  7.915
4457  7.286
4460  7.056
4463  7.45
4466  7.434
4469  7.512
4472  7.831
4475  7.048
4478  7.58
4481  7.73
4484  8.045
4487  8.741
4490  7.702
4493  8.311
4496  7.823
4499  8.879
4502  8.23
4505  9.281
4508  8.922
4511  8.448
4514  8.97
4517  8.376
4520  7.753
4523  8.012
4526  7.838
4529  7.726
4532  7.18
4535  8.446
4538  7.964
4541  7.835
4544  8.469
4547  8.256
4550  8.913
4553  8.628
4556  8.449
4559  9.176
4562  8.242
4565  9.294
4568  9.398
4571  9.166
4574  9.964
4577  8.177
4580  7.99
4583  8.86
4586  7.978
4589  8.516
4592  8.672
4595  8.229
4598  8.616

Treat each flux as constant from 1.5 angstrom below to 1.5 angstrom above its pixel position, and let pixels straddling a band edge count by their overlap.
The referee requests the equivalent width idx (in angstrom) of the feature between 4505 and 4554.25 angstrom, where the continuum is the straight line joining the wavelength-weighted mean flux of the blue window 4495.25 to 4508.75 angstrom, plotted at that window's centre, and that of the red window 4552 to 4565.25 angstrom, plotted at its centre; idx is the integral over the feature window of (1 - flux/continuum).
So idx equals 2.4 angstrom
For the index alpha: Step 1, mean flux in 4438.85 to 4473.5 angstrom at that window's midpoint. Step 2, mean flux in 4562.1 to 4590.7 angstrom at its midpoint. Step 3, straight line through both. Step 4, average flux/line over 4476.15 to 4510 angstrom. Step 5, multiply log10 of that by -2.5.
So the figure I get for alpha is -0.045 mag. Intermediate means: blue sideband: 7.57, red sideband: 8.79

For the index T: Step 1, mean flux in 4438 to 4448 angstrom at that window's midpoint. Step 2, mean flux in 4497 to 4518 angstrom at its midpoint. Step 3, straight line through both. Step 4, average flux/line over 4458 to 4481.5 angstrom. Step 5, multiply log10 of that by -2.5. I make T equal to 0.09 mag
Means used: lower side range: 7.65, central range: 7.44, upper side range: 8.72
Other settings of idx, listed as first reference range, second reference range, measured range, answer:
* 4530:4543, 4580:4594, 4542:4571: -2.37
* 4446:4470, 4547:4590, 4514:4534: 0.88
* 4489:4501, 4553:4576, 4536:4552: 0.90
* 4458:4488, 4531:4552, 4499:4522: -1.88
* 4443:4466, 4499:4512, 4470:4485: 0.89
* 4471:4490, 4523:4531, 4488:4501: -0.65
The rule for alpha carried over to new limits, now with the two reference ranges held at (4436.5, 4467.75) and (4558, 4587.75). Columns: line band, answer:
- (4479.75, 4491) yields -0.02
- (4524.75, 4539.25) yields 0.08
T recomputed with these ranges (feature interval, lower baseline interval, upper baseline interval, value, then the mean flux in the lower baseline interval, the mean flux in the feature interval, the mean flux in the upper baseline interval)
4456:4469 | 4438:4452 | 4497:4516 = 0.10 mag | 7.72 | 7.33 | 8.75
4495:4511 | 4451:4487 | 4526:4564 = -0.10 mag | 7.59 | 8.64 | 8.27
